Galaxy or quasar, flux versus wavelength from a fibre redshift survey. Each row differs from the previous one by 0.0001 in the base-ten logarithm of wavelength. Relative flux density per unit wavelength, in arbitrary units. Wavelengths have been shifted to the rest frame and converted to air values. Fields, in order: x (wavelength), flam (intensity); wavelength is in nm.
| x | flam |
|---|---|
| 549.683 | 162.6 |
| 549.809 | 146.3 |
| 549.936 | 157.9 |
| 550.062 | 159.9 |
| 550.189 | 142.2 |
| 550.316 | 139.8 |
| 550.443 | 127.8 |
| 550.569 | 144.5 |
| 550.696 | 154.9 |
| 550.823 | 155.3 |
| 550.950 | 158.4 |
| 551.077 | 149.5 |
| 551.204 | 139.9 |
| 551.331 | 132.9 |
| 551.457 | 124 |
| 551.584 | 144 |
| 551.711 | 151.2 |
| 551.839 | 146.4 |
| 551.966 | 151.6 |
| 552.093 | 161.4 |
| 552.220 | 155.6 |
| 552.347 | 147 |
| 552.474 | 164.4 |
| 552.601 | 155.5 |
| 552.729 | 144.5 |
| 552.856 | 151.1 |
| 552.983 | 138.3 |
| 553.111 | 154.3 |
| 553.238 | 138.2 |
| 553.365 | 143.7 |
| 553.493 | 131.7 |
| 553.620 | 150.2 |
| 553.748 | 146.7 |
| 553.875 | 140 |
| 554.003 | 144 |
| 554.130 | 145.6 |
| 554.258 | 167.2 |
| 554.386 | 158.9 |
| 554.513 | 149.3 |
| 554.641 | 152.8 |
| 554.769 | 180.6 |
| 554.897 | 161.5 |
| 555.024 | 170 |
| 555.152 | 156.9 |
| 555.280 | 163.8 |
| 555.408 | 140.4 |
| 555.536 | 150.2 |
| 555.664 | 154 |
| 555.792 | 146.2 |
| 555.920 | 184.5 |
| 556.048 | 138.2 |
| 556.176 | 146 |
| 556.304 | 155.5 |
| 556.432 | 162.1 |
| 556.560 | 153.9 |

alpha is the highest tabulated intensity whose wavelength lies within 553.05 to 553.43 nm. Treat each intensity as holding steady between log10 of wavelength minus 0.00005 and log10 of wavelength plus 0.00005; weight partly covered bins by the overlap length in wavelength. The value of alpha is 154.3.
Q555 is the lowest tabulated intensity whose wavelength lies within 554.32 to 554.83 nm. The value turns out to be 149.3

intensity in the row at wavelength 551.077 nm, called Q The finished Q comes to 149.5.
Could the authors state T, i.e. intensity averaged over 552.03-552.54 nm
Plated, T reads 157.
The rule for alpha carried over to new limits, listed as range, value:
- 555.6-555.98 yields 184.5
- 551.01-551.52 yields 149.5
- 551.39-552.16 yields 161.4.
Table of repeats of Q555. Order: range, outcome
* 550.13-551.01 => 127.8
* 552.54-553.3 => 138.2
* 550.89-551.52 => 124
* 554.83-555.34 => 156.9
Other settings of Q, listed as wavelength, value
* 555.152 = 156.9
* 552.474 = 164.4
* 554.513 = 149.3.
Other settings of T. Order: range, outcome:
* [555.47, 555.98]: 158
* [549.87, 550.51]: 146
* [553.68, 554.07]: 144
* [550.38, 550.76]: 143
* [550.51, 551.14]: 152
